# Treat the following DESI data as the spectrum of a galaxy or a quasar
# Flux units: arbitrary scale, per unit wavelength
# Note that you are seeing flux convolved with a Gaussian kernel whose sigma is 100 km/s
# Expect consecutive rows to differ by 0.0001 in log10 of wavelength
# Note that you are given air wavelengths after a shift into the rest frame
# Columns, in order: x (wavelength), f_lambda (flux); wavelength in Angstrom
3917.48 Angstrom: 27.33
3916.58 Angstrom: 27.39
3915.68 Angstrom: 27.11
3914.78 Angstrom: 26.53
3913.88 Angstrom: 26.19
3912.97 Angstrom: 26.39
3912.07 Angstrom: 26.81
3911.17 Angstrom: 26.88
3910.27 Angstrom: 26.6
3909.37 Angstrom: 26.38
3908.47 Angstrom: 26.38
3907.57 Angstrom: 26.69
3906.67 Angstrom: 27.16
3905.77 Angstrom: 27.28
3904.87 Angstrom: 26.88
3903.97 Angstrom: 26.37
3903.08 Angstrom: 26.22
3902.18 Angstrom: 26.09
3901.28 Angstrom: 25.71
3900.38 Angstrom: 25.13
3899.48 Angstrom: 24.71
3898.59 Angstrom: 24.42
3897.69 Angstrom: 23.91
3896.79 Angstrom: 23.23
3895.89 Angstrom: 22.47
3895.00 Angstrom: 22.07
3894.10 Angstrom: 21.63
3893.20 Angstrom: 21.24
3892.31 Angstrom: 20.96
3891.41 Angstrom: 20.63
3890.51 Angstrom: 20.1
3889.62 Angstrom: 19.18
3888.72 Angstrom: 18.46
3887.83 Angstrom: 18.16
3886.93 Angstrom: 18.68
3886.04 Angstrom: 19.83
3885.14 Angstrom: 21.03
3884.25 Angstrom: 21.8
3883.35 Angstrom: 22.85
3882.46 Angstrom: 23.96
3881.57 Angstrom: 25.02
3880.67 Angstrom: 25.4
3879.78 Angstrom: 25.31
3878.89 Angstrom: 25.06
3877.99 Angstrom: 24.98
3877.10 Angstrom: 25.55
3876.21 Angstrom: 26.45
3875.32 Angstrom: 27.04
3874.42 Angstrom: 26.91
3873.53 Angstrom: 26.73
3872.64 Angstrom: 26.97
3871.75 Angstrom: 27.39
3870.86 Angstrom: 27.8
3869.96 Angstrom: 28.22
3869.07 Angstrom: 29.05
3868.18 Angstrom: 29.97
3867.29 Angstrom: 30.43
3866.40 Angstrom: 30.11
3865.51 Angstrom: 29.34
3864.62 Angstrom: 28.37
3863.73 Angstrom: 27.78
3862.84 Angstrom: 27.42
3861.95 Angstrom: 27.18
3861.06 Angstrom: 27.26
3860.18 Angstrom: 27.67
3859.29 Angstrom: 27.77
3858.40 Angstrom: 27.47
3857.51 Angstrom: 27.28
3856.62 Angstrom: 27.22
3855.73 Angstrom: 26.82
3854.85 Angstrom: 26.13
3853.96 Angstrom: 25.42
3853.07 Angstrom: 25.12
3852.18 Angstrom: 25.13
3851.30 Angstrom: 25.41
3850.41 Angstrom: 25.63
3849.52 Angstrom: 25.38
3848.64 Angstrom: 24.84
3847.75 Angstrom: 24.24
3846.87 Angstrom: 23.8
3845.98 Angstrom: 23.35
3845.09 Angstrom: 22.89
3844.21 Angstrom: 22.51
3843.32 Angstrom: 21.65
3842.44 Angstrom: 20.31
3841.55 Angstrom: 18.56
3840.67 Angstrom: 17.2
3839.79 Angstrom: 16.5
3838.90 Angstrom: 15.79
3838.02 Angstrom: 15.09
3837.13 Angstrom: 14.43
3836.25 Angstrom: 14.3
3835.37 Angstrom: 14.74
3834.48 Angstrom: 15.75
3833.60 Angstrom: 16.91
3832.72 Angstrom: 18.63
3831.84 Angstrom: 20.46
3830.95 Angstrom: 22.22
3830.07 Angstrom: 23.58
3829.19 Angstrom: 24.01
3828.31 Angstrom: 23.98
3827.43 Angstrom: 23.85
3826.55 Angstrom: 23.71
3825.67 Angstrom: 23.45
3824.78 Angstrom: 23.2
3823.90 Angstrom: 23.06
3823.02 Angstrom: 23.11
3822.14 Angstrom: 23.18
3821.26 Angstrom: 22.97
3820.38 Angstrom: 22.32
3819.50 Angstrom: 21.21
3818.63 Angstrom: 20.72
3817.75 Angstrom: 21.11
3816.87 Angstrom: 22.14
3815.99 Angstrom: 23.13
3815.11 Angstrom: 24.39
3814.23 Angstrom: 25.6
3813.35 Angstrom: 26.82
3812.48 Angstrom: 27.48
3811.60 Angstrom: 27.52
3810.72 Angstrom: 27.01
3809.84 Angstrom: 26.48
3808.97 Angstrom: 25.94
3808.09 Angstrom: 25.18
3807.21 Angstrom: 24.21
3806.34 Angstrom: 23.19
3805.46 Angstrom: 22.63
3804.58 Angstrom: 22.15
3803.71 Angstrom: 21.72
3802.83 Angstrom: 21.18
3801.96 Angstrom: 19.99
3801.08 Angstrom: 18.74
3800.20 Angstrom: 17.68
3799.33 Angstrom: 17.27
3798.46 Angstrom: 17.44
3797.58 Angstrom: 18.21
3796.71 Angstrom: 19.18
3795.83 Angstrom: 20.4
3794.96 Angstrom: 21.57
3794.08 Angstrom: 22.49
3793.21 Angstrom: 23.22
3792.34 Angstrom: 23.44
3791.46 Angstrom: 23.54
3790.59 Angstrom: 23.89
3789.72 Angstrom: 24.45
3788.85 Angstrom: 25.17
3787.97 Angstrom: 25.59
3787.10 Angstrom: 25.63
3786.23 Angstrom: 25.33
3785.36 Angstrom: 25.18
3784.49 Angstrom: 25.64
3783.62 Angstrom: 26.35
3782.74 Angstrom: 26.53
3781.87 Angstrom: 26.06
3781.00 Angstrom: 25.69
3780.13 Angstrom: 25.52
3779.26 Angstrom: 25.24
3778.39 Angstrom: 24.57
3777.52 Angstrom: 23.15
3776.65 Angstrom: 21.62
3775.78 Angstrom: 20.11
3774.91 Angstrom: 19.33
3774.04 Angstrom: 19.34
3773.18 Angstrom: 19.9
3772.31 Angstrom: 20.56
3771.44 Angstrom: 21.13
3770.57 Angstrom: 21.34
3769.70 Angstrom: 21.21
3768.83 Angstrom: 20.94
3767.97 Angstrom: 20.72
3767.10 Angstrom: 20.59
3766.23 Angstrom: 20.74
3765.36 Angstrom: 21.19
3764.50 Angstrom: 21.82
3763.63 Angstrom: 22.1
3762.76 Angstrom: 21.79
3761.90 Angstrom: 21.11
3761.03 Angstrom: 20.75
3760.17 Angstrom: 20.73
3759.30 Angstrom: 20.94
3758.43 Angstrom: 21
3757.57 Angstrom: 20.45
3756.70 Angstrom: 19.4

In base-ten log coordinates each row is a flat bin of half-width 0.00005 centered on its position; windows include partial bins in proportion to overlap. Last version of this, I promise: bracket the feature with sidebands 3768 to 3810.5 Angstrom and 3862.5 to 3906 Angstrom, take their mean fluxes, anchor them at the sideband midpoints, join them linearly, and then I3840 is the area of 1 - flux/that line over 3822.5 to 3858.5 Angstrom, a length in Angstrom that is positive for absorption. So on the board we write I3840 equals 2.73 Angstrom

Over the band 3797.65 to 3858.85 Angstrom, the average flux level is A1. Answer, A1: 22.3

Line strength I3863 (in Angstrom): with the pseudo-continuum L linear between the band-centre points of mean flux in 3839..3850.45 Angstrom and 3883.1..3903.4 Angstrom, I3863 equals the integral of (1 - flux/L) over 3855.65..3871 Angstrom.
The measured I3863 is -4.4 Angstrom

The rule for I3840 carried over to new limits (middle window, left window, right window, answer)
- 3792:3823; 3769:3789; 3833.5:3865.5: 1.0 Angstrom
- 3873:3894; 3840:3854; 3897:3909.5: 1.7 Angstrom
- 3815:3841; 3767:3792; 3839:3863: 3.8 Angstrom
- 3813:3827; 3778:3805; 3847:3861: 0.7 Angstrom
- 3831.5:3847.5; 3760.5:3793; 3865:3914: 3.6 Angstrom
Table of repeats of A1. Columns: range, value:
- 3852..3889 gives 25.9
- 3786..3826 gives 22.9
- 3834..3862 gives 22.5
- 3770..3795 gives 23.5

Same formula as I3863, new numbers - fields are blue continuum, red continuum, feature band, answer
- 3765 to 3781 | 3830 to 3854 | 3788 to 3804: 0.1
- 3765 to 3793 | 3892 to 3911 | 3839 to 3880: -2.3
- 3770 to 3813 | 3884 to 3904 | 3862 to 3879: -4.0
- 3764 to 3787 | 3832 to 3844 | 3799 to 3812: -1.8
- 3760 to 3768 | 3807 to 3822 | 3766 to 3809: 0.5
